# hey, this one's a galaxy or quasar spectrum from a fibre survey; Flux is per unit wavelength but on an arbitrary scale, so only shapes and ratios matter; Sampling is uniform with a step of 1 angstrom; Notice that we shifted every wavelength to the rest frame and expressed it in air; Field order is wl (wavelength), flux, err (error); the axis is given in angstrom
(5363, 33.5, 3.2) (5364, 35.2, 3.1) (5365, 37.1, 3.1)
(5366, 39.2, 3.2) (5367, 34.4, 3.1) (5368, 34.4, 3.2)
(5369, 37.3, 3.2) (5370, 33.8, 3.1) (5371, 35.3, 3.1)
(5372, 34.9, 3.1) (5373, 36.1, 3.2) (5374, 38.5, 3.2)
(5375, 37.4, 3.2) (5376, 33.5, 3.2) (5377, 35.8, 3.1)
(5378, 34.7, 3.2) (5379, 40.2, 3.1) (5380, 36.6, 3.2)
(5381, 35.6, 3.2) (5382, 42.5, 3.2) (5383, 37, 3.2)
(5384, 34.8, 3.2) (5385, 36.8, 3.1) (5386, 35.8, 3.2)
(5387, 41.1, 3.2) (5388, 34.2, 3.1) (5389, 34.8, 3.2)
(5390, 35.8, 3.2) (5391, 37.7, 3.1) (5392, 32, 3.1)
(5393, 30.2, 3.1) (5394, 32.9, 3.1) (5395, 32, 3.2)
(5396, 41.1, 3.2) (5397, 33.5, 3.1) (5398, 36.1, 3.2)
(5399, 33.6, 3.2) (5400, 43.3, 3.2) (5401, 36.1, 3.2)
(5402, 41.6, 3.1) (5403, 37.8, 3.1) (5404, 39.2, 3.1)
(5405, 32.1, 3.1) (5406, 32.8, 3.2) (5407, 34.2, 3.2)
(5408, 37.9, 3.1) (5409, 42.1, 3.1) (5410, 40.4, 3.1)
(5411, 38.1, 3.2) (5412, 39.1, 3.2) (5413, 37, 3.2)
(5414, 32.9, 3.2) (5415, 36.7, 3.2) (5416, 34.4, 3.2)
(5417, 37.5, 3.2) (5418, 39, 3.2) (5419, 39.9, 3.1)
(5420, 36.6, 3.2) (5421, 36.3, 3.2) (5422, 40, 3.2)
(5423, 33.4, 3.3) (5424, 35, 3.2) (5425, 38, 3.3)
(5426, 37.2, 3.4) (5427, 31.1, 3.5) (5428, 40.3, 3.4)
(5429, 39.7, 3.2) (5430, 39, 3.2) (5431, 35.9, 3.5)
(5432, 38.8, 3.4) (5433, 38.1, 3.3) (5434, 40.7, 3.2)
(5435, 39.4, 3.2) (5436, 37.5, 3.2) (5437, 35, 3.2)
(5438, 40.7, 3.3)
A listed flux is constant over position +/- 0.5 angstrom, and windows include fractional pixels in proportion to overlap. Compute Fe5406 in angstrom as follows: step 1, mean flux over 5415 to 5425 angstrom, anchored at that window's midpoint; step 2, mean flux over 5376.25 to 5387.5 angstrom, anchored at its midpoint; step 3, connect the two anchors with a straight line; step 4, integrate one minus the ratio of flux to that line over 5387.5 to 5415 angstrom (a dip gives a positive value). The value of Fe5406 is 0.63 angstrom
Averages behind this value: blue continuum 37.3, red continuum 36.9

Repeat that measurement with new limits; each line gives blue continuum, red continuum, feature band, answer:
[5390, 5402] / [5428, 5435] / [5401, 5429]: 0.2 angstrom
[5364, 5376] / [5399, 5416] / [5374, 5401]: 0.4 angstrom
